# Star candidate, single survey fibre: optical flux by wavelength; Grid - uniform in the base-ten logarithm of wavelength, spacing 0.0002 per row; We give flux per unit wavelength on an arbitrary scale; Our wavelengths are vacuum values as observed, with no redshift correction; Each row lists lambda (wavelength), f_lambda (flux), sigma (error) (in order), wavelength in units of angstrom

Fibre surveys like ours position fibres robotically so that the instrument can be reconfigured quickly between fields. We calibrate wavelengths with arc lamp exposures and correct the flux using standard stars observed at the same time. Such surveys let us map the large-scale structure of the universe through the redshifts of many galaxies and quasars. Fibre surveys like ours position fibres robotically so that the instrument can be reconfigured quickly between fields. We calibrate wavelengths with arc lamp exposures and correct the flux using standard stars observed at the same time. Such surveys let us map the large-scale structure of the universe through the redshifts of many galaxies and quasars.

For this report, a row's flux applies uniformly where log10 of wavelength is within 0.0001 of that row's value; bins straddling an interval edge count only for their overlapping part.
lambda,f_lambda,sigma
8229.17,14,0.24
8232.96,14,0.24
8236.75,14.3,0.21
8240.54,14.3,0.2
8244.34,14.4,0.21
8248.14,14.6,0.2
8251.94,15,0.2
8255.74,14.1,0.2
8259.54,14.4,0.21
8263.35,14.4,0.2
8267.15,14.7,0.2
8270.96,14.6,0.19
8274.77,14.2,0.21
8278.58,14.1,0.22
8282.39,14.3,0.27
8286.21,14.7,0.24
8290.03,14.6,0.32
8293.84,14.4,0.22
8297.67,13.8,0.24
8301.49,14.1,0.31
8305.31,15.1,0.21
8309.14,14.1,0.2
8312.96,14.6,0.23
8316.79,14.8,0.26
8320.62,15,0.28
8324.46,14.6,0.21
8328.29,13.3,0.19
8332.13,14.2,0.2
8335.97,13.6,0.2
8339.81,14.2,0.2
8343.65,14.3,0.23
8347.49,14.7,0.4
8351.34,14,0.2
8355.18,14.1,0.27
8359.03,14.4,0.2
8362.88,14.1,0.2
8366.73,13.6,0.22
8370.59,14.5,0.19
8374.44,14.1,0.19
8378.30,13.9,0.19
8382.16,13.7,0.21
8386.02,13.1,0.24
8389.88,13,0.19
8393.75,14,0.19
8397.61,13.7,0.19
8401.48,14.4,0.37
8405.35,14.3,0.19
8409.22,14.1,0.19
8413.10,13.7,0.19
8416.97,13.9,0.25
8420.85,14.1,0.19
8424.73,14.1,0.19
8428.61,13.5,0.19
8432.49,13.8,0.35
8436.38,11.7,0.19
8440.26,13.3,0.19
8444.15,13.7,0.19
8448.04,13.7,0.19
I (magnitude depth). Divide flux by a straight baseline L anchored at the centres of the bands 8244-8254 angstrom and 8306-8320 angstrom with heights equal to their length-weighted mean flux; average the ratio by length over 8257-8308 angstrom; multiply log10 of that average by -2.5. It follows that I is 0.02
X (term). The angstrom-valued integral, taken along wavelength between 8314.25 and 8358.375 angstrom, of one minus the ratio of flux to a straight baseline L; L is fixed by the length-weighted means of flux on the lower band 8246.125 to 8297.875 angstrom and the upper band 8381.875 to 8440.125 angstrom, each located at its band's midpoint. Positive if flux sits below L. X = -0.6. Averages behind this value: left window 14.4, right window 13.7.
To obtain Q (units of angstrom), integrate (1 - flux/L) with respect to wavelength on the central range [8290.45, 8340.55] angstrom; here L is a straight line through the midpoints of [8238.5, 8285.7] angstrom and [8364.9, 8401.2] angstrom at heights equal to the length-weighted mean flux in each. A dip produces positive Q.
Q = -0.6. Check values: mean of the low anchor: 14.4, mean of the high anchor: 13.8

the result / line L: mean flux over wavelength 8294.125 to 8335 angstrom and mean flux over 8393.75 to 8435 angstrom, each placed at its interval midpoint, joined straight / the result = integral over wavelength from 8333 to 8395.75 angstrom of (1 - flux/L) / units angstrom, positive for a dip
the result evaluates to 0.8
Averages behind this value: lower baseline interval 14.3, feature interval 14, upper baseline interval 13.9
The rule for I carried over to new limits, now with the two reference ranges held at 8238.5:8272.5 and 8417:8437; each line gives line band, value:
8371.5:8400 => 0.01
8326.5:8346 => 0.01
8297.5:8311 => -0.01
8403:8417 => -0.03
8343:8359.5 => -0.02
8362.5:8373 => -0.01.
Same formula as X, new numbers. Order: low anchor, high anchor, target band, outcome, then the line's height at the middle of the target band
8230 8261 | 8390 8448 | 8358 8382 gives -0.3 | 13.9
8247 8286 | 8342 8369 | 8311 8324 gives -0.4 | 14.3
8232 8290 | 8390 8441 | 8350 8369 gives -0.1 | 14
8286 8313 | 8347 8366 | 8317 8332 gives 0.0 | 14.3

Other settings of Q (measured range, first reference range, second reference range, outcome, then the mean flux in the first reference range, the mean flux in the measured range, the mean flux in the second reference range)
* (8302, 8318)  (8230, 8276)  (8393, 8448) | -0.5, 14.4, 14.6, 13.7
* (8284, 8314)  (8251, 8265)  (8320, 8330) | -0.2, 14.4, 14.4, 14.2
